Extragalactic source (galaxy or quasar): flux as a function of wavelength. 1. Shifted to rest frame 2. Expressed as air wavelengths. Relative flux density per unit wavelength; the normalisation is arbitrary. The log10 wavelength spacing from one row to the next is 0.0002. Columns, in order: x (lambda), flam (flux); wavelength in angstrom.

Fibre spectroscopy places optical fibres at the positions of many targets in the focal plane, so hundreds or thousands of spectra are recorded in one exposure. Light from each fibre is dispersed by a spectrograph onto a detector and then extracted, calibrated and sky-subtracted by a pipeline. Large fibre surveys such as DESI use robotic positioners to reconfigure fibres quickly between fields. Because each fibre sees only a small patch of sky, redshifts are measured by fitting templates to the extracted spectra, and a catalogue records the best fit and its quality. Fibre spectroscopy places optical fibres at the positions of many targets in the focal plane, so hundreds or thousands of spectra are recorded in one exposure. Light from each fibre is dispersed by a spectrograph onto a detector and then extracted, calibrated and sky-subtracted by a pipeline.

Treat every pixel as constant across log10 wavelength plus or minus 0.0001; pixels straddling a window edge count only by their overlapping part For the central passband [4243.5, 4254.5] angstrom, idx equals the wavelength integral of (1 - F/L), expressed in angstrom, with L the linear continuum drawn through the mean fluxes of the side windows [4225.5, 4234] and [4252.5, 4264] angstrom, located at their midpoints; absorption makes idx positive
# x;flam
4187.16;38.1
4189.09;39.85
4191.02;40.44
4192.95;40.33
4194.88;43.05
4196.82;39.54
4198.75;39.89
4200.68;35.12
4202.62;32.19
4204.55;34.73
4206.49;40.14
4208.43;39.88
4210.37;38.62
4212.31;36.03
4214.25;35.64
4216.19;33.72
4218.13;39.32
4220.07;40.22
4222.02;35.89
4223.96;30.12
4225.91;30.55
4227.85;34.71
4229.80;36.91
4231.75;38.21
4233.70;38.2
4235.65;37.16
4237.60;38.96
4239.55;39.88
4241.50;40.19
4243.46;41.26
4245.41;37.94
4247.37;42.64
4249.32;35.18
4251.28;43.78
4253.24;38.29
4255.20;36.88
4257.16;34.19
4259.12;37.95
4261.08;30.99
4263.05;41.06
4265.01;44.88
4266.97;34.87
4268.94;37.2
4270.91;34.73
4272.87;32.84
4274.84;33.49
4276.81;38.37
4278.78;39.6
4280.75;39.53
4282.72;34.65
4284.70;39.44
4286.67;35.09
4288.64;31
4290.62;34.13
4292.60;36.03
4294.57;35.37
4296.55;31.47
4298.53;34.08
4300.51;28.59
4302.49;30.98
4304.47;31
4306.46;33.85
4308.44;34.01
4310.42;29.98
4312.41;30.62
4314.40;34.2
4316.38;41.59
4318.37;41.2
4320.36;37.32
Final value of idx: -1.0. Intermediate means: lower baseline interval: 35.9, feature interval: 39.6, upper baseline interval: 36.5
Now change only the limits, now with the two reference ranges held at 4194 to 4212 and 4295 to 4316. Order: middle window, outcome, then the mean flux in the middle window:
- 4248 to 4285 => -3.0 angstrom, 37.3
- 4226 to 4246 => -1.0 angstrom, 38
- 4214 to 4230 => 0.8 angstrom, 35.1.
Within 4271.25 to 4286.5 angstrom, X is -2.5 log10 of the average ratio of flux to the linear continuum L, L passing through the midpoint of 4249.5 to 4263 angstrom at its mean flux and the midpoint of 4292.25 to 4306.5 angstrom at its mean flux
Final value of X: -0.06 mag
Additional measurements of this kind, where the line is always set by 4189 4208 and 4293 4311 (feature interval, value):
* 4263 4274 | -0.088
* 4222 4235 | 0.053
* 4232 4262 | -0.077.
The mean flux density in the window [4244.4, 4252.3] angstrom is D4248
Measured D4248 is 39.9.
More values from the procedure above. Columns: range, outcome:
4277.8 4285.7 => 38.3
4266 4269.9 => 36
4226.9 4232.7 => 36.6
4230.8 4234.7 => 38.2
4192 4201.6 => 39.6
